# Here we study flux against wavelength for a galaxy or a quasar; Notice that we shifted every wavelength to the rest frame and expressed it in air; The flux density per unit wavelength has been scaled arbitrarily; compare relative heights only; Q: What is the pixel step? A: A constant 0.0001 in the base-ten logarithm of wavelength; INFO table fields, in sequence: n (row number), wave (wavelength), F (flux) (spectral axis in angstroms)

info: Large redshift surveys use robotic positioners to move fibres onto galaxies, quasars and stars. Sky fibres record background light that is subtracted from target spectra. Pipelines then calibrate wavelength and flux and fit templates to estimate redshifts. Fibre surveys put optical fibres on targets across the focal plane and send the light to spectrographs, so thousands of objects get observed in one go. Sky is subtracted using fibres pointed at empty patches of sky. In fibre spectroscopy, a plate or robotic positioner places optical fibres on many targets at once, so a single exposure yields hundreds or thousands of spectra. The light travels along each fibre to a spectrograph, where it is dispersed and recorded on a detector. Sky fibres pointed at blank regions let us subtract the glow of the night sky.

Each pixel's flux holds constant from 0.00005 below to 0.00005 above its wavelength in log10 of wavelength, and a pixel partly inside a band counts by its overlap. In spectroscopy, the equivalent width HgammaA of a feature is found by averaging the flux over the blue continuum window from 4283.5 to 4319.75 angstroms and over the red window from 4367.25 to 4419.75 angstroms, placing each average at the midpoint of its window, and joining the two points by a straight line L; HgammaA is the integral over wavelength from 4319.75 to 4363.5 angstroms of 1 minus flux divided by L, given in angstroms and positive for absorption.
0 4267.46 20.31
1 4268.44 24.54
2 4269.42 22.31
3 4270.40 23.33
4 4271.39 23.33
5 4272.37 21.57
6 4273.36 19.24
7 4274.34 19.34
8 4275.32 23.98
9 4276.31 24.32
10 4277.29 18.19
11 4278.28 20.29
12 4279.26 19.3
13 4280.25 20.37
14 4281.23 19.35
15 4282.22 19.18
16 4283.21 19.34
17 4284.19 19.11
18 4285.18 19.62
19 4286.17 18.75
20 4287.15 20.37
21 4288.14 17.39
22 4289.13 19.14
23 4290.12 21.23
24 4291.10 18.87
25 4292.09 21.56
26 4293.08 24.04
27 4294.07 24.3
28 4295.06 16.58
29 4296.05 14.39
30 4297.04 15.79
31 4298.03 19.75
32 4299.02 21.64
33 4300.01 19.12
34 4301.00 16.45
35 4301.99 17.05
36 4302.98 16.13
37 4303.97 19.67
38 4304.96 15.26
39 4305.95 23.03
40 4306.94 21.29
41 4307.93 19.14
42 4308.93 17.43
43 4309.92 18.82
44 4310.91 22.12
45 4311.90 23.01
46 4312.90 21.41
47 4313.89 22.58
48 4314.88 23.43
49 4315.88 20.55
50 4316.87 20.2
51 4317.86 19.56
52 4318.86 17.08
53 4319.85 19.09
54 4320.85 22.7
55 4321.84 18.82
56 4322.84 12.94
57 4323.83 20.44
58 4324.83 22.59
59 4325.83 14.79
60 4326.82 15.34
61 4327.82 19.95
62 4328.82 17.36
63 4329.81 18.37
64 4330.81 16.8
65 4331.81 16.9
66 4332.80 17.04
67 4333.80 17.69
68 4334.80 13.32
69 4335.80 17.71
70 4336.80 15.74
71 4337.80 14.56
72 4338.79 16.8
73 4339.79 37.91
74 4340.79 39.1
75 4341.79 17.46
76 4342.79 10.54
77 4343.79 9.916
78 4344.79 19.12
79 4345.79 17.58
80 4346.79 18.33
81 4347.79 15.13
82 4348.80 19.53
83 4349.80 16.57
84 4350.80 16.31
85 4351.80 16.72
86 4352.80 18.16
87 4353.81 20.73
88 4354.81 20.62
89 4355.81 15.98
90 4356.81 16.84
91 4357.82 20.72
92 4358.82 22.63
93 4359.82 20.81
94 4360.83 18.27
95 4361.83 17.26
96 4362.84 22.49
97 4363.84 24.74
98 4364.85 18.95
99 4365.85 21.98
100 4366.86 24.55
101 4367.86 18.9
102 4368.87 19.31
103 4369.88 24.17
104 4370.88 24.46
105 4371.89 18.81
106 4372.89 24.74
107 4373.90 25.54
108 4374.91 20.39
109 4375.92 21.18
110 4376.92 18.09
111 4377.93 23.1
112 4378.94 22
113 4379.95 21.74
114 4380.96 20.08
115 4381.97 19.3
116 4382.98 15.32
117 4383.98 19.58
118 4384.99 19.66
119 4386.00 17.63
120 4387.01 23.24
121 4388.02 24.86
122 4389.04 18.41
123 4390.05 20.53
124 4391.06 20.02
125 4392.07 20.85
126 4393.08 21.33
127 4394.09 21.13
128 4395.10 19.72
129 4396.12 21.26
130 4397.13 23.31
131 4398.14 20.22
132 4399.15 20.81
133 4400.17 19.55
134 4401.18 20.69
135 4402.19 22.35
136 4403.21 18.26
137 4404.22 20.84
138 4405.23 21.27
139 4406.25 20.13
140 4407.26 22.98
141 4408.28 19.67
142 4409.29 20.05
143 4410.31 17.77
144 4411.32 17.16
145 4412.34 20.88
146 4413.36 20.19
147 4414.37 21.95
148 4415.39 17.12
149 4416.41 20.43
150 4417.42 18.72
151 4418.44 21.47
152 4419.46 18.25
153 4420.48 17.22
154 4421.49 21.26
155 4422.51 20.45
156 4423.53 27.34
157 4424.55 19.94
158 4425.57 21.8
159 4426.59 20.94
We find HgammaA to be 3.1 angstroms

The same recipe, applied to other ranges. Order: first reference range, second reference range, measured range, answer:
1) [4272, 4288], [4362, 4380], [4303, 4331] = 1.89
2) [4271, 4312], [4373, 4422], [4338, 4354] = 0.64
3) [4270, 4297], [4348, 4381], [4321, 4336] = 2.11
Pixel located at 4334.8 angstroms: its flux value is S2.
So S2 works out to 13.32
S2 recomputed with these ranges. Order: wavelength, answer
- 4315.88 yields 20.55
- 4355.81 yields 15.98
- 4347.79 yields 15.13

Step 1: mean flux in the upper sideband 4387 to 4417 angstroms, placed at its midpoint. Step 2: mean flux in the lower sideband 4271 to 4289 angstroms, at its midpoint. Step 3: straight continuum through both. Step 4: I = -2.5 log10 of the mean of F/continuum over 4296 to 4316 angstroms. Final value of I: 0.04 mag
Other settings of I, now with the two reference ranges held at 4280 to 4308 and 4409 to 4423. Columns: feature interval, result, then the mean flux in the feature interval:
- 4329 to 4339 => 0.17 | 16.5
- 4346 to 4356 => 0.09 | 17.9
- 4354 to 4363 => 0.00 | 19.4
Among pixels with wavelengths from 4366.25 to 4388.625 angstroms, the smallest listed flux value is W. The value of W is 15.32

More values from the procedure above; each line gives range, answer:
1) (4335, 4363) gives 9.916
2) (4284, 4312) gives 14.39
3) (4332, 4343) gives 10.54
